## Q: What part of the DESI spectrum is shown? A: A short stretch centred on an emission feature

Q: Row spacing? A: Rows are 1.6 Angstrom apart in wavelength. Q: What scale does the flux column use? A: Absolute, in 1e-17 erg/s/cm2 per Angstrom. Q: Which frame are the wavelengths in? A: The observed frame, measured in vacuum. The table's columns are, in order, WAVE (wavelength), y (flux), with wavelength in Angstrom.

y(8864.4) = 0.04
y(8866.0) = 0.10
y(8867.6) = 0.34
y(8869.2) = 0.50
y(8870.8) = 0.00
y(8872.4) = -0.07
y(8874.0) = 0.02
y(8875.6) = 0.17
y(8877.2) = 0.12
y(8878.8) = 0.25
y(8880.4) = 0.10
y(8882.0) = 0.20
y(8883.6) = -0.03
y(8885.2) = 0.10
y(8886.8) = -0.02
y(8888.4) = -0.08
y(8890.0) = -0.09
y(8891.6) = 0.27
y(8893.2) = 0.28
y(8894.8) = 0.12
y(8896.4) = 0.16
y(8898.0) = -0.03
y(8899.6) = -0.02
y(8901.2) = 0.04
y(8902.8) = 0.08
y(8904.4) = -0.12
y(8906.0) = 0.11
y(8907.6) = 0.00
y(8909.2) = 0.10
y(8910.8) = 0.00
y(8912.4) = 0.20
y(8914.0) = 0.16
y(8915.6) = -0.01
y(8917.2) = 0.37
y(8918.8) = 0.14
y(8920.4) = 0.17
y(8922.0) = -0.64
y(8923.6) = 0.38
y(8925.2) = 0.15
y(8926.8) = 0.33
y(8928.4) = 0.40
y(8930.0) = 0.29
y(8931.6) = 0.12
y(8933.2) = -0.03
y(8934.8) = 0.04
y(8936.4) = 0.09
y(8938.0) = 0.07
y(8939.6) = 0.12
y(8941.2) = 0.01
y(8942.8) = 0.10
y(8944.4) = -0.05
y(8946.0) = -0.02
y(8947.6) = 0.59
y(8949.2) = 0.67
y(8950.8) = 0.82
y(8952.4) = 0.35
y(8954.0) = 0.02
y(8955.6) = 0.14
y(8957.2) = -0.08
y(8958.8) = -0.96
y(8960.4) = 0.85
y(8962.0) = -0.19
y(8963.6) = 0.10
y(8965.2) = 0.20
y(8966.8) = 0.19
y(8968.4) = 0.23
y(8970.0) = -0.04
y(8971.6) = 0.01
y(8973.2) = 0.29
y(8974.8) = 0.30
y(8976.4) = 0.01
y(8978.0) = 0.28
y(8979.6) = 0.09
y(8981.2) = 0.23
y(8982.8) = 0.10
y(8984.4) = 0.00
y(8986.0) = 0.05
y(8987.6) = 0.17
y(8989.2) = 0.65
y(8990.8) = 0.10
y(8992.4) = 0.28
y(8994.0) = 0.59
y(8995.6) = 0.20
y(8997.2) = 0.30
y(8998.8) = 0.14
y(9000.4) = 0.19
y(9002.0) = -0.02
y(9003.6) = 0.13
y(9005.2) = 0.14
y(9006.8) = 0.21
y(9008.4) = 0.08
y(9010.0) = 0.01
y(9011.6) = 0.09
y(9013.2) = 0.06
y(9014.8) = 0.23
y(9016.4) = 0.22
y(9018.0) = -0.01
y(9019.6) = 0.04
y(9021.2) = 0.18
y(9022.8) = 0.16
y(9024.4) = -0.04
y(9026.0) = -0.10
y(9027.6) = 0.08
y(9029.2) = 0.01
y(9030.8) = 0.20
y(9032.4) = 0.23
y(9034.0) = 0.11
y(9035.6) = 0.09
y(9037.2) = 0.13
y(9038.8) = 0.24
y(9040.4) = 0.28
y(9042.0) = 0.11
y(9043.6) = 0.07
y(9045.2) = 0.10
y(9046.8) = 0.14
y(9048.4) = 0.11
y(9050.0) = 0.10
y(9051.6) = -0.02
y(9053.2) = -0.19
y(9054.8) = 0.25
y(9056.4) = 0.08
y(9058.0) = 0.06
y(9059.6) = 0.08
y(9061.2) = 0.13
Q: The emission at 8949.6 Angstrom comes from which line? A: H-gamma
